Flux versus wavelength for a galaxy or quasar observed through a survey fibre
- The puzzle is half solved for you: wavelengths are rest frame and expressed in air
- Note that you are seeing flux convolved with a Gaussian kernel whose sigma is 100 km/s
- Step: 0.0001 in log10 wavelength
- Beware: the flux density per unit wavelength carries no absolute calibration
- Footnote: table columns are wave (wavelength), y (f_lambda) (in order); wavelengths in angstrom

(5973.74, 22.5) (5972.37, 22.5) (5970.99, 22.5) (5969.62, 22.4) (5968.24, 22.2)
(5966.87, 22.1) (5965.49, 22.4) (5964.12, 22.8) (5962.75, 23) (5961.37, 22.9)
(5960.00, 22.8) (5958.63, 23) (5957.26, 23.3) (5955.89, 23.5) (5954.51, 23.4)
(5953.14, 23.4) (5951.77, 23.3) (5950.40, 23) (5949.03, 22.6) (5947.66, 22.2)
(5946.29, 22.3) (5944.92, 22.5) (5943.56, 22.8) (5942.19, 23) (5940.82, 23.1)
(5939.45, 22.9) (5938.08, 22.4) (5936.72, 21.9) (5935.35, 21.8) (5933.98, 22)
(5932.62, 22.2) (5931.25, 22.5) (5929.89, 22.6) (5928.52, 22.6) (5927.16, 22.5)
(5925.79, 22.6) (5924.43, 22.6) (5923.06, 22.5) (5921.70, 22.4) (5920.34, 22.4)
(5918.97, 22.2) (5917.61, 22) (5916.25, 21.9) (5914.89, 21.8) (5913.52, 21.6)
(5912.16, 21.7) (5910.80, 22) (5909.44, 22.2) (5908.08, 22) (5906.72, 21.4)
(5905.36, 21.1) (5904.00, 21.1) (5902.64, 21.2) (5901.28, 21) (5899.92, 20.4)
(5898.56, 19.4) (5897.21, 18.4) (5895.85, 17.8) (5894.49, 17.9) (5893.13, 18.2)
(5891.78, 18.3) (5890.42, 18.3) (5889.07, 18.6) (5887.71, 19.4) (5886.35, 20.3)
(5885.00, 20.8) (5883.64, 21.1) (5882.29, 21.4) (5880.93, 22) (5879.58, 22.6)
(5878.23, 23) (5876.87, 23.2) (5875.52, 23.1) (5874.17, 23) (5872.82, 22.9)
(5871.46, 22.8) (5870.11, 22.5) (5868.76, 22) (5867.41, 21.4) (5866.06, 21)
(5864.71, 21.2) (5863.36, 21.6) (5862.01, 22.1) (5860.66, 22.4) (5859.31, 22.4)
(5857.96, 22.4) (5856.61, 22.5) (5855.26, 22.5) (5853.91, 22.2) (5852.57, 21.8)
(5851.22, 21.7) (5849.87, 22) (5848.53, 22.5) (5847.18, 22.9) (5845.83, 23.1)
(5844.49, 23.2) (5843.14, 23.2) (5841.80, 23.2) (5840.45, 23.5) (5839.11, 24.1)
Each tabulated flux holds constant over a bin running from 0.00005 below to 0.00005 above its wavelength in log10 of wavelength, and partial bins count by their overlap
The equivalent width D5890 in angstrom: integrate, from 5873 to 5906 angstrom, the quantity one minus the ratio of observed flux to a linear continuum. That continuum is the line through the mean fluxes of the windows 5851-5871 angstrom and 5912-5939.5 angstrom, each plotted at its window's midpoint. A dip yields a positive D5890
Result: 2.4 angstrom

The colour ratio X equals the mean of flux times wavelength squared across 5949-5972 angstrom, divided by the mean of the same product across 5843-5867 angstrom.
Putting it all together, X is 1.07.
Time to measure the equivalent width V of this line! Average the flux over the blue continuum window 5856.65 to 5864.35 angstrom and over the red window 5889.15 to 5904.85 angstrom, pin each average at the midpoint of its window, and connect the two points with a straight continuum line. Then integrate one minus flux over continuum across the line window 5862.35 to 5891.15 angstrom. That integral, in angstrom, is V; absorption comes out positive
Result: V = -0.9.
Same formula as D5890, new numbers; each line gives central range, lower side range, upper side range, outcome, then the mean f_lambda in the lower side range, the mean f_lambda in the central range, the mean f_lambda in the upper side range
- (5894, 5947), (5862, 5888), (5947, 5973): 1.6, 21.9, 21.7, 22.8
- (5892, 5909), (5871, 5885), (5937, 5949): 1.9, 22.4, 20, 22.6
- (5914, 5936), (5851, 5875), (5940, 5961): 0.4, 22.1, 22.3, 22.9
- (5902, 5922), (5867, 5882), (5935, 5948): 0.7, 22.6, 21.8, 22.5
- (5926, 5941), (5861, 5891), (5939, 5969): 0.1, 21.6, 22.4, 22.8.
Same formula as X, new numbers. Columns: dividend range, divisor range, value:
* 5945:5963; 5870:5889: 1.08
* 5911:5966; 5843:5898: 1.08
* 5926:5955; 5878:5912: 1.13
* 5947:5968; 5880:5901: 1.20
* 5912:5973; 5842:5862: 1.03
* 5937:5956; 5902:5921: 1.06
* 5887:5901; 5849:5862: 0.85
